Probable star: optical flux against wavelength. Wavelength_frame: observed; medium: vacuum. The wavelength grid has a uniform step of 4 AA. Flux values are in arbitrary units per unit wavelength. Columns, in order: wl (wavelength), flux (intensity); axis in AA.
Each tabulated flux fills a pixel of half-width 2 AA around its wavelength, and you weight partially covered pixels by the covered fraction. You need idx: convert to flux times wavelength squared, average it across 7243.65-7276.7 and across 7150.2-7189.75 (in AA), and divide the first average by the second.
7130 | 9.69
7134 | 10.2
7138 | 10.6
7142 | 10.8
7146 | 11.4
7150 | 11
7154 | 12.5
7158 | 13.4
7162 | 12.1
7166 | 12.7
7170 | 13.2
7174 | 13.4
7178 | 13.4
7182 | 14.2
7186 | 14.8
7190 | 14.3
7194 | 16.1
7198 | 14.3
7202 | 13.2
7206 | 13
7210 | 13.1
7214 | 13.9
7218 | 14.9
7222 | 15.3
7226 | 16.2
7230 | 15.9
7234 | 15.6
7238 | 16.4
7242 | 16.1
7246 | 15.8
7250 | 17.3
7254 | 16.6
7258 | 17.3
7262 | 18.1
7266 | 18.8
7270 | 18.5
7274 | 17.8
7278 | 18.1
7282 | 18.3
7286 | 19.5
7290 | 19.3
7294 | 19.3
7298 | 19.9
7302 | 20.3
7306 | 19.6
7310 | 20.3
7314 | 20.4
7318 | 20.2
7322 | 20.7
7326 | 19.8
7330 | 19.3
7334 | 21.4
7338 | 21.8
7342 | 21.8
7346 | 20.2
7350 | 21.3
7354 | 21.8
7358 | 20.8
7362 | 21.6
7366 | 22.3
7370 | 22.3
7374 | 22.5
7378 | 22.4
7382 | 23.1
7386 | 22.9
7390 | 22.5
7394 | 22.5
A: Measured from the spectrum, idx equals 1.36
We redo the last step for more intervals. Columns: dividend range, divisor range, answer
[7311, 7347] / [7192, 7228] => 1.48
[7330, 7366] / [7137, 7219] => 1.69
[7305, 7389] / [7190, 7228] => 1.53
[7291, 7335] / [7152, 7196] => 1.53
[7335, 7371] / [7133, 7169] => 1.94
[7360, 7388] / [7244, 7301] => 1.27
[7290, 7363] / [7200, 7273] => 1.32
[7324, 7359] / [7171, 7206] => 1.55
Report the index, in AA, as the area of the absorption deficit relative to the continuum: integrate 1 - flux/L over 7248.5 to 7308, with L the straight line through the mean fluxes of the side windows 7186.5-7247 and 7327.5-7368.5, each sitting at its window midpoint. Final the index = -2.4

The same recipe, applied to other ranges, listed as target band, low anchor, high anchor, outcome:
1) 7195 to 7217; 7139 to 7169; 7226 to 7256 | 1.3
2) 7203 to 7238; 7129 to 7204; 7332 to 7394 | 1.1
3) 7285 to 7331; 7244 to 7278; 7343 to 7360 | -1.3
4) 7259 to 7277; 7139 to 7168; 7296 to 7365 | -0.7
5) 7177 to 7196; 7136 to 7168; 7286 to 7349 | -1.5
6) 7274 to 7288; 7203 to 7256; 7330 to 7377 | -0.5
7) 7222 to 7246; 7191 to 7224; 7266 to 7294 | -0.2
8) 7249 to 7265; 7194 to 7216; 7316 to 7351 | -0.8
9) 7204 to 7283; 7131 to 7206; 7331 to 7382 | 0.4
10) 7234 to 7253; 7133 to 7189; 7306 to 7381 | 0.1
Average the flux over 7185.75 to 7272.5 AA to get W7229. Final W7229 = 15.7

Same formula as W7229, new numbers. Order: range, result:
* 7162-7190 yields 13.6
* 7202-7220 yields 13.7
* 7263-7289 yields 18.5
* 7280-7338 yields 19.9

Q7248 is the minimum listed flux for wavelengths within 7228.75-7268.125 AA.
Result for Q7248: 15.6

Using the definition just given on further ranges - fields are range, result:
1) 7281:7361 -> 18.3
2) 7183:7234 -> 13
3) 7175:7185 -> 13.4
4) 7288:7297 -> 19.3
